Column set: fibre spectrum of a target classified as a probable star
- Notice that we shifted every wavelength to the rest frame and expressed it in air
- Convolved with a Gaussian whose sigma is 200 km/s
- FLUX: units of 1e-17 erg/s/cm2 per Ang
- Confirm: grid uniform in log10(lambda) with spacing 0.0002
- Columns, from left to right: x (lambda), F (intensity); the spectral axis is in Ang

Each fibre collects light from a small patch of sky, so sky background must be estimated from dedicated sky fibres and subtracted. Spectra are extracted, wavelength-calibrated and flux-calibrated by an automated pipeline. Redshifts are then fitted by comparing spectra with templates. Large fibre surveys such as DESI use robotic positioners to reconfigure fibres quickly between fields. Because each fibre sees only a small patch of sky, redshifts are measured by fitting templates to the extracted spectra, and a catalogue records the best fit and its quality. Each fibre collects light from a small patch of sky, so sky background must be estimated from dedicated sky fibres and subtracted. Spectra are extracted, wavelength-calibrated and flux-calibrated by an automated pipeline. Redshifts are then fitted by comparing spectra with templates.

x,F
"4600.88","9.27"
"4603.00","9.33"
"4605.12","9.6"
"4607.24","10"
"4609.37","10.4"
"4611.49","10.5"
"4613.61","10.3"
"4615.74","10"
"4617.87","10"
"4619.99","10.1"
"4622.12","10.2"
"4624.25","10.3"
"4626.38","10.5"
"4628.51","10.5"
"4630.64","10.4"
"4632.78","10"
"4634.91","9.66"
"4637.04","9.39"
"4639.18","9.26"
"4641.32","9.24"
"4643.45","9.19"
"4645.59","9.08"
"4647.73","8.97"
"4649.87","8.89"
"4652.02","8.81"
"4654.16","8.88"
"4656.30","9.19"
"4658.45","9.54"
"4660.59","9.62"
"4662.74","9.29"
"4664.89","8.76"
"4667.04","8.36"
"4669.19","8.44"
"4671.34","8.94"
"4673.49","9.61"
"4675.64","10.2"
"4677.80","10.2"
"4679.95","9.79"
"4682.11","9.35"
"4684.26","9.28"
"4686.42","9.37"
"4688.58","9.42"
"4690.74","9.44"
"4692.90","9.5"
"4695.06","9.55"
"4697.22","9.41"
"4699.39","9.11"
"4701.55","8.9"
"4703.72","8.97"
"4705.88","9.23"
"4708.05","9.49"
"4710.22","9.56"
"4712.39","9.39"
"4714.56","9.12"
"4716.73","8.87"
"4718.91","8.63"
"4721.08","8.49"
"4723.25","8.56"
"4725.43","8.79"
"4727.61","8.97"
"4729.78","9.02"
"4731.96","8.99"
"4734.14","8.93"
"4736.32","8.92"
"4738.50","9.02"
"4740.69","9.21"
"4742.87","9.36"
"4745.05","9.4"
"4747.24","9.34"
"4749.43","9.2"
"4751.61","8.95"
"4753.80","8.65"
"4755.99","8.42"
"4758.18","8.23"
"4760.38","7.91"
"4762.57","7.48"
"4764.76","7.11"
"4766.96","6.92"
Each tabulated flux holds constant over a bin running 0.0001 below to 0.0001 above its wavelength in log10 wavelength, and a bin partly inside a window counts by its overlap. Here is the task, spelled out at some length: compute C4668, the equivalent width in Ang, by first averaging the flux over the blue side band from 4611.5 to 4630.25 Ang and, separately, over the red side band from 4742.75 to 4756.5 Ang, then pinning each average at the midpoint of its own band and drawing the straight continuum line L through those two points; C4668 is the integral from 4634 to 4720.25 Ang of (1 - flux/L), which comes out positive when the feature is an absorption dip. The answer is 4.3 Ang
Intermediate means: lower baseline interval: 10.3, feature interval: 9.24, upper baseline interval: 9.05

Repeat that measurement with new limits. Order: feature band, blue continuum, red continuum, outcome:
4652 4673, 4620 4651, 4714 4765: 0.98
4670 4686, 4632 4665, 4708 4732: -0.81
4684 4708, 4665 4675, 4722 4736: -1.11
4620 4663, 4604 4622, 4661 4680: 0.61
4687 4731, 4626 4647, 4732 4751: 0.94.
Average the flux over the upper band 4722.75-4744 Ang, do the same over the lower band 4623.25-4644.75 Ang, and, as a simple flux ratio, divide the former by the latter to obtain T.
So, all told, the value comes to 0.91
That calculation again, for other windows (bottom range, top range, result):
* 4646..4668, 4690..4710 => 1.03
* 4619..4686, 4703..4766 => 0.93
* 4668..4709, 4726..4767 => 0.93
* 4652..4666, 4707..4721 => 0.99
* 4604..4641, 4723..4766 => 0.87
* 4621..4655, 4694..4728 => 0.95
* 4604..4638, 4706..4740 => 0.89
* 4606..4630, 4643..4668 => 0.88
